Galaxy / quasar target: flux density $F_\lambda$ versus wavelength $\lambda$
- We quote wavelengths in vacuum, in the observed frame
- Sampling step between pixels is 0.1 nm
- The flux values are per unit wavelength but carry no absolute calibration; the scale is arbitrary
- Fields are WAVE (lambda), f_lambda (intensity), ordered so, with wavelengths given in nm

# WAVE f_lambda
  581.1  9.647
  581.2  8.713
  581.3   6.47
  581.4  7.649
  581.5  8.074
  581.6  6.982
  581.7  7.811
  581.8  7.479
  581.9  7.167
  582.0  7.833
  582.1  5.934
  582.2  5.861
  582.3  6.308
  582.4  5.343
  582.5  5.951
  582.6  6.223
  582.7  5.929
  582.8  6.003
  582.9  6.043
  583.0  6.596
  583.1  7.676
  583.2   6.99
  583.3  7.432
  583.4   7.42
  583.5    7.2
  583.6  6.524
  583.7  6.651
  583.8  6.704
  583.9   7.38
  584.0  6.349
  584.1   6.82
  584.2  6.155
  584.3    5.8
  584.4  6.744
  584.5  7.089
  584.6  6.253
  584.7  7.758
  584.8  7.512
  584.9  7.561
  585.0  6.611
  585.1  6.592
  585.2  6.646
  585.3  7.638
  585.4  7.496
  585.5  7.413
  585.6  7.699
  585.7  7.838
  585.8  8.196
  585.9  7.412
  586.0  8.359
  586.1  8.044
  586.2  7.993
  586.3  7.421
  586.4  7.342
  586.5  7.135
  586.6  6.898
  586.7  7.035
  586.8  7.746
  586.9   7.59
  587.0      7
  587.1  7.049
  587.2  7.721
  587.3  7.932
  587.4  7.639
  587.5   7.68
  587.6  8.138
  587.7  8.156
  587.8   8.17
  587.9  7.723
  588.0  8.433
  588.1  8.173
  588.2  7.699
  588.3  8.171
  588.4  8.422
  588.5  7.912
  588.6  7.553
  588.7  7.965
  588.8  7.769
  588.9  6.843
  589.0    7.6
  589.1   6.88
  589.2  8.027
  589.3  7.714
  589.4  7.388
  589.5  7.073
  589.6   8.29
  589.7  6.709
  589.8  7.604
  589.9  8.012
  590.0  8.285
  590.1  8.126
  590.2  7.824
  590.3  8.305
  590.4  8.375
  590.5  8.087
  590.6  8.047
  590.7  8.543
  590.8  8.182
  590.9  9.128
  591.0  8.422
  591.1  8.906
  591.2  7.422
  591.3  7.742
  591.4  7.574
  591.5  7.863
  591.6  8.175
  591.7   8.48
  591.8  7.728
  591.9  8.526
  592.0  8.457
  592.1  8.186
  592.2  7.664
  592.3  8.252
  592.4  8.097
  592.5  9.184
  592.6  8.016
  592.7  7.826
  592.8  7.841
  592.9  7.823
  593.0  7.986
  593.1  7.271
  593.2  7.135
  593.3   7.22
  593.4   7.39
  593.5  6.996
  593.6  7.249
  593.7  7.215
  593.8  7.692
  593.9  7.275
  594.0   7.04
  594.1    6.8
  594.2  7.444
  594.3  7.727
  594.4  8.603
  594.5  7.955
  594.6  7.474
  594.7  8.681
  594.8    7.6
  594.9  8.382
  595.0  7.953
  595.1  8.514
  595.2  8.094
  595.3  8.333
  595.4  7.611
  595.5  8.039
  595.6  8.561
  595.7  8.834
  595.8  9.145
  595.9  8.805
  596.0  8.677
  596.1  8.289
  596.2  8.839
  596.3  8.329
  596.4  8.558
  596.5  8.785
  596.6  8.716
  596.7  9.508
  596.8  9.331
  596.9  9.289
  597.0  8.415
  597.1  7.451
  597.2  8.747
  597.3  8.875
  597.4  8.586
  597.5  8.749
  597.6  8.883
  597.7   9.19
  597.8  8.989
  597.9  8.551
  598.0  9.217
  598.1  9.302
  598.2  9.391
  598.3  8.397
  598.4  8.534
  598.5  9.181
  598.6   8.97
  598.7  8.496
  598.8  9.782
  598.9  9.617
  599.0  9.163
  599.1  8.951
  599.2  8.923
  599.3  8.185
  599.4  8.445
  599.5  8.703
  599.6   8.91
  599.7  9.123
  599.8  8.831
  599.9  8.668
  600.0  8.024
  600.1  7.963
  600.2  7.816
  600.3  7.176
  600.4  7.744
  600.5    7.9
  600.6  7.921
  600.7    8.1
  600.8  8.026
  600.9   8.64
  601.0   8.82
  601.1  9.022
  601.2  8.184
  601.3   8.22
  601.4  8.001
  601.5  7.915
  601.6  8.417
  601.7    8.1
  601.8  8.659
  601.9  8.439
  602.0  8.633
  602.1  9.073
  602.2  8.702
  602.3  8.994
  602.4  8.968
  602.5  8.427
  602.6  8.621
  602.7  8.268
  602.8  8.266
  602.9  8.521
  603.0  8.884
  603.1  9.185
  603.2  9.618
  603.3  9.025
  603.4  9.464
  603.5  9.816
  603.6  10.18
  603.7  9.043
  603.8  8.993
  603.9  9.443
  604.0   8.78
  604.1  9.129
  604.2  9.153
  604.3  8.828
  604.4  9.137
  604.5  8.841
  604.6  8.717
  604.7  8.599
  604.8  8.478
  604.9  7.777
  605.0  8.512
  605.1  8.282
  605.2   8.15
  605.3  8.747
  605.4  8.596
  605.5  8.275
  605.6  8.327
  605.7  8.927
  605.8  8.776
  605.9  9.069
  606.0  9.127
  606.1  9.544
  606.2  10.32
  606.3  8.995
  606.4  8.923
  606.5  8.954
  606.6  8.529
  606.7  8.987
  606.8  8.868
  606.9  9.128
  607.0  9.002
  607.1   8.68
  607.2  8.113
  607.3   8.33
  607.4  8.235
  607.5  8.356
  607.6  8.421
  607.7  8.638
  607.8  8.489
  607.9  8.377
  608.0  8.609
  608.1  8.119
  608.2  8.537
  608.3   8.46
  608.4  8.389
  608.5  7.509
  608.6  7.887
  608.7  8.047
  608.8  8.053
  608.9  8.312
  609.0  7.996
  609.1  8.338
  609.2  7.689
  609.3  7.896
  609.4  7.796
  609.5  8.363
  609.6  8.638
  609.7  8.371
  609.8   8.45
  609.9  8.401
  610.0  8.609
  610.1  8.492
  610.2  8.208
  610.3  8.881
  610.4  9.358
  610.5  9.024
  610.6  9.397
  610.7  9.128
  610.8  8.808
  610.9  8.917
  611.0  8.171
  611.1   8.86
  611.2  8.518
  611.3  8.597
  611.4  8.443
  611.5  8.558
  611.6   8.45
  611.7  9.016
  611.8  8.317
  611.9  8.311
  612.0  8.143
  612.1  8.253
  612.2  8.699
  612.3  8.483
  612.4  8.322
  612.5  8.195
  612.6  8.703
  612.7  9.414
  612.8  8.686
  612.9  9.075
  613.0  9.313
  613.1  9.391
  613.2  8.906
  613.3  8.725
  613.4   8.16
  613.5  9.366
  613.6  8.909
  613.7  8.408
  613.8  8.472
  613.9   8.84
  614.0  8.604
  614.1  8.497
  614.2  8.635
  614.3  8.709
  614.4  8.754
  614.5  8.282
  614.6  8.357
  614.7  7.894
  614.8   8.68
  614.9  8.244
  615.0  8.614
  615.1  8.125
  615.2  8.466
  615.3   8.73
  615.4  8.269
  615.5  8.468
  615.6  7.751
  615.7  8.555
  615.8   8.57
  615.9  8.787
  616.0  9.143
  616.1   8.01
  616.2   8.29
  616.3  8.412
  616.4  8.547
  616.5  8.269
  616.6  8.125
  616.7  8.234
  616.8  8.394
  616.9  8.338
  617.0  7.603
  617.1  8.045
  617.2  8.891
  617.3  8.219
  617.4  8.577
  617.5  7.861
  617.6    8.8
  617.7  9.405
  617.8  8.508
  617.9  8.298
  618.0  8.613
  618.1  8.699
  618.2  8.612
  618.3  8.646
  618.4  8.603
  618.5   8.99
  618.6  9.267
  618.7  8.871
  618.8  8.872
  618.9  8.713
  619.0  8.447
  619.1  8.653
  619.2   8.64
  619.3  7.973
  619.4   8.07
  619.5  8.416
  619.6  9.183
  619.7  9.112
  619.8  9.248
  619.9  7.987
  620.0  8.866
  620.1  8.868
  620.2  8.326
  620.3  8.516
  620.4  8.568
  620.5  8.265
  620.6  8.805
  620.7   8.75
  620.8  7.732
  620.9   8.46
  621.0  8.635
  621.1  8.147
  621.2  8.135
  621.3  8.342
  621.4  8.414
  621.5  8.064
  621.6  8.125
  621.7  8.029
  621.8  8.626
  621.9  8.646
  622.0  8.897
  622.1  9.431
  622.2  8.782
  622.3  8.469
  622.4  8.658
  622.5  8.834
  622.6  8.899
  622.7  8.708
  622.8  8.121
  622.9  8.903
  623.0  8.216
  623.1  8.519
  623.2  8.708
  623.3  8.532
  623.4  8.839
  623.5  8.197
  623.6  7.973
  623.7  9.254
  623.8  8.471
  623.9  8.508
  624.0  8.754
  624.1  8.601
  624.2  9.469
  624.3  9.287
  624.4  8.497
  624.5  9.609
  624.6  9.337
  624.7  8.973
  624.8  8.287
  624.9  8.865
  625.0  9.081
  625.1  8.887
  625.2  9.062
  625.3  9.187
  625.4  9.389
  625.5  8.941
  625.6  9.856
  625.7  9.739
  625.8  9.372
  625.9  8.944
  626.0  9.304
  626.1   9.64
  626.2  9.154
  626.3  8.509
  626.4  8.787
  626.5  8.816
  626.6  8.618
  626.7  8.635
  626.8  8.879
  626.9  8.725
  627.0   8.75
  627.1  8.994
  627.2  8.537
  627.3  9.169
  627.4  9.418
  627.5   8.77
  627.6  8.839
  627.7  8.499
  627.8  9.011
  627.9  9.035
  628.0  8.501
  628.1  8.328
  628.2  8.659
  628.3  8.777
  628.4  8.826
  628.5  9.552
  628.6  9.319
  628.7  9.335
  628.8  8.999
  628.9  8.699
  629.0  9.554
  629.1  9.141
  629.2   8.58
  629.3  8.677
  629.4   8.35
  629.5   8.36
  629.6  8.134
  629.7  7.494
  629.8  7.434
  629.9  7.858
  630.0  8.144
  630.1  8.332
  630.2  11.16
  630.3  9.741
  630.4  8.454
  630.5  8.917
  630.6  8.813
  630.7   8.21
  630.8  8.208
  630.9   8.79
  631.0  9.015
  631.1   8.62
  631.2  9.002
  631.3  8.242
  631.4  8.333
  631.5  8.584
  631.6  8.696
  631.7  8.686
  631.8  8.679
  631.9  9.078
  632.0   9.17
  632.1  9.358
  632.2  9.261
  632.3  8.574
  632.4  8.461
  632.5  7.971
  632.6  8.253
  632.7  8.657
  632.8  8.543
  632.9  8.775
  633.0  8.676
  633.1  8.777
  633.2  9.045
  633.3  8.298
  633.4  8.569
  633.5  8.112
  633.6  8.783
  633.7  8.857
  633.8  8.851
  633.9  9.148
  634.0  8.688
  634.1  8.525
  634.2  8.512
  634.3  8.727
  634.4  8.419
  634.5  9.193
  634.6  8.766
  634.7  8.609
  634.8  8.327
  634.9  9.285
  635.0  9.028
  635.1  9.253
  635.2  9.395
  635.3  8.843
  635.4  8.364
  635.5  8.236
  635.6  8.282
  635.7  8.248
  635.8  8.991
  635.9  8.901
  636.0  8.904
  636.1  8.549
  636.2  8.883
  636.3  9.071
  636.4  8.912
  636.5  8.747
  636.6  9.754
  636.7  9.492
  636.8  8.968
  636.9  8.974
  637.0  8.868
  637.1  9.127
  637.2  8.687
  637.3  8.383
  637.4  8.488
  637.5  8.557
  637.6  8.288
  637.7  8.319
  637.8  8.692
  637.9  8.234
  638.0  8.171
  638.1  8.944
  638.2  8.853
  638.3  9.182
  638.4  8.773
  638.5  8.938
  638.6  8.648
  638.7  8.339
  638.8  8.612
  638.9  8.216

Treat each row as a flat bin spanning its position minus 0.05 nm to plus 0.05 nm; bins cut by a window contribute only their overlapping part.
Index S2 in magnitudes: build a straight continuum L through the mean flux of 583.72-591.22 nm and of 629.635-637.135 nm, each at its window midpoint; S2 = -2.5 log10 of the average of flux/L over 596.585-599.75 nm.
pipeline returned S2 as -0.133 mag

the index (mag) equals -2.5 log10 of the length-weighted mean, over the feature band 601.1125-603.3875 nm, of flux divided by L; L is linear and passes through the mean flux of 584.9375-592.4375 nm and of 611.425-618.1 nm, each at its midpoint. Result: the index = -0.057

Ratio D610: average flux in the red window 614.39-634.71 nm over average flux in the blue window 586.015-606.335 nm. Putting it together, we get 1.04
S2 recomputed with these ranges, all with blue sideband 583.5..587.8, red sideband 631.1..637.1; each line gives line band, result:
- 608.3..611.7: -0.05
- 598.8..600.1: -0.14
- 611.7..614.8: -0.07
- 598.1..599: -0.18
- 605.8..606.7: -0.16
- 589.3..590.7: -0.06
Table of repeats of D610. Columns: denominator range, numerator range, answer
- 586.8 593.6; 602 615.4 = 1.10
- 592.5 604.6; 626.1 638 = 1.03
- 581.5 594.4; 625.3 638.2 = 1.17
